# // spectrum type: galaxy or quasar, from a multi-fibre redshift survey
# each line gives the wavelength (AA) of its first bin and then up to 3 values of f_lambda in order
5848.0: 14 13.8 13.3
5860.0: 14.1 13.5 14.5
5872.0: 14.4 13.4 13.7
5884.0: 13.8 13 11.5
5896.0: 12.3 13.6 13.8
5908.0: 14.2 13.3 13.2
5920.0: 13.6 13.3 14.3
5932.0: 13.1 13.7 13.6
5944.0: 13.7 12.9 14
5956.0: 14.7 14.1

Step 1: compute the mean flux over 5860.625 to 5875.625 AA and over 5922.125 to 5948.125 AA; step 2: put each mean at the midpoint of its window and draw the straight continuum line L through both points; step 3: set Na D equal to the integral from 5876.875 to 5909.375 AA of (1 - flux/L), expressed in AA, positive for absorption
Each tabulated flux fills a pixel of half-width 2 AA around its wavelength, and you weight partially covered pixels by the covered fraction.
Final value 1.5 AA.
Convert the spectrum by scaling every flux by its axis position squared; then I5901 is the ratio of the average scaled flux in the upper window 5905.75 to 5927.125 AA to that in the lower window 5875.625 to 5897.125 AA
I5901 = 1.1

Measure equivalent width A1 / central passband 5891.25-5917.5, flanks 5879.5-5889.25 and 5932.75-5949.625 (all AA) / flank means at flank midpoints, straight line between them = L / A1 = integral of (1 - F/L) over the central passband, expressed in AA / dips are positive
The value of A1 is 0.56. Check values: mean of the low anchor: 13.5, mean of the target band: 13.2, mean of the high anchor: 13.5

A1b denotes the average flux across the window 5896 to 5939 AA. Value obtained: 13.5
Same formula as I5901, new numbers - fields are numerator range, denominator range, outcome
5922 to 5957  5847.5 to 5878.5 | 1.01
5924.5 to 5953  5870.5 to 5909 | 1.04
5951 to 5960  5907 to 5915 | 1.07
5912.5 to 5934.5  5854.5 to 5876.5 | 0.99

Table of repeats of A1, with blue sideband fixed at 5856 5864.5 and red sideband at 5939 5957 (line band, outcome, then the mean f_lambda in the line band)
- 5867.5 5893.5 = 0.5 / 13.4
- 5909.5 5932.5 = 0.4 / 13.5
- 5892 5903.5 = 0.8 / 12.8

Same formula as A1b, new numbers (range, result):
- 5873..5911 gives 13.3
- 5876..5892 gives 13.2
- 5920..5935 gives 13.6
